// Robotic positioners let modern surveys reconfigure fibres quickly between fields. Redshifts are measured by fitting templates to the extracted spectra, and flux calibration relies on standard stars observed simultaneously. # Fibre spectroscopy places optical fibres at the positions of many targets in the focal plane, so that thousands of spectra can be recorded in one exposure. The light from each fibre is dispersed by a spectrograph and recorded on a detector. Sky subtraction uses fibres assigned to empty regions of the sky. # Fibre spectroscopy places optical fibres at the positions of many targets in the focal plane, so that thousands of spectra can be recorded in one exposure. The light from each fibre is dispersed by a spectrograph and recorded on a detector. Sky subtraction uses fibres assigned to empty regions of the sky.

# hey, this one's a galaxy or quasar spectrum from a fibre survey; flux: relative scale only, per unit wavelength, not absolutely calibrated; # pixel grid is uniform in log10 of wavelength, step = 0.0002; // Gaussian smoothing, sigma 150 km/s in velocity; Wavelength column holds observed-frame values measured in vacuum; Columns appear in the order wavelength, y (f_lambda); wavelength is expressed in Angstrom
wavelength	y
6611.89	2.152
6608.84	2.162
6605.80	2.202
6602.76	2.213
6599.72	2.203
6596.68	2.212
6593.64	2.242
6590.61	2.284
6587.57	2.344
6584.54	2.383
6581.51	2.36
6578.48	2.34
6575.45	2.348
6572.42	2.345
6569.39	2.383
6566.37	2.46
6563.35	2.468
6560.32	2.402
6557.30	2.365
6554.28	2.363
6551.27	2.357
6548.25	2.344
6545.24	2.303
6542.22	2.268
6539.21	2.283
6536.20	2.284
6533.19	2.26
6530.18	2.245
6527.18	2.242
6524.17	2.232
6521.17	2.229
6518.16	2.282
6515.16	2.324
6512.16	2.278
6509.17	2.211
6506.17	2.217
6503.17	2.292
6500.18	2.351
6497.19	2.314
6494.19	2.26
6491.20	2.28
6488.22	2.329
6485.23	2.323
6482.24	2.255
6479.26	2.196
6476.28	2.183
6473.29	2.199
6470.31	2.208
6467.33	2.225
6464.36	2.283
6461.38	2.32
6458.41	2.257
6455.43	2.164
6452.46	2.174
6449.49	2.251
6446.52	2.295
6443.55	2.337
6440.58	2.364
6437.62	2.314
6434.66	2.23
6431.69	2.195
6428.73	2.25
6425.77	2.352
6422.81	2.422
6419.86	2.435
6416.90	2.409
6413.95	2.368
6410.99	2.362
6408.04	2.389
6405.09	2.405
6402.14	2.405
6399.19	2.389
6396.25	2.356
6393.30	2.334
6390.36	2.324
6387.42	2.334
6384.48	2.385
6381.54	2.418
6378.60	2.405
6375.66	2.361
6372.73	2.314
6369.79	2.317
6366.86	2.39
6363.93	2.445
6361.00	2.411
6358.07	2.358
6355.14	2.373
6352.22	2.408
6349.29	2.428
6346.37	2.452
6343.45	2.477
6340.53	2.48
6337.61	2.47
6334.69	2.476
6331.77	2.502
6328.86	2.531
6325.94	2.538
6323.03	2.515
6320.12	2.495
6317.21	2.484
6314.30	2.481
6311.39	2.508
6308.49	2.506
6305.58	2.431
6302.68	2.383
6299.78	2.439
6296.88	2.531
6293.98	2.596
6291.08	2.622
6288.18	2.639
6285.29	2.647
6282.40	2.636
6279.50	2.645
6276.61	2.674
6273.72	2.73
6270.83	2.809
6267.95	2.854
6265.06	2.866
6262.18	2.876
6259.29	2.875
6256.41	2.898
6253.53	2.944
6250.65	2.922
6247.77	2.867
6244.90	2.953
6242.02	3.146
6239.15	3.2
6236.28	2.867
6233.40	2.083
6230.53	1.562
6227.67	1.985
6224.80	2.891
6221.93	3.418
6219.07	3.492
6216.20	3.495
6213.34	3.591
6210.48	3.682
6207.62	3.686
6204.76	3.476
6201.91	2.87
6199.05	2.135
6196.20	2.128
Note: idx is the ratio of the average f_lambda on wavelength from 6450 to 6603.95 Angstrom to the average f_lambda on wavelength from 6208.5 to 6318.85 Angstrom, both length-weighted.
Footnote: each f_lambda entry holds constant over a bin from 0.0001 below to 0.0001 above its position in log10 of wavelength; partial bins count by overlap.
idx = 0.83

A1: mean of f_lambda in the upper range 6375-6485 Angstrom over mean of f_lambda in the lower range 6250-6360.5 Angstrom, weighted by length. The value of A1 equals 0.89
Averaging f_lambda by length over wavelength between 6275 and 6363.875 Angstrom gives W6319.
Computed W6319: 2.5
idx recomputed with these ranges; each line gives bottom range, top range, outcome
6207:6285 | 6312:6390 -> 0.84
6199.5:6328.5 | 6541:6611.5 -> 0.83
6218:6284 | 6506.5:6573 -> 0.83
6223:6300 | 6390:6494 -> 0.85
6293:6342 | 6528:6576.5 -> 0.94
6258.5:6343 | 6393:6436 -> 0.91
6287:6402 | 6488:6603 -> 0.94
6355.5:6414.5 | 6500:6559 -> 0.96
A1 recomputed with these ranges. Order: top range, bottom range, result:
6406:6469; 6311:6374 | 0.94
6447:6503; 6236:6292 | 0.80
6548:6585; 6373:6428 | 1.00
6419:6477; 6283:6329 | 0.90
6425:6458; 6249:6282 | 0.80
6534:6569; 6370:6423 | 0.99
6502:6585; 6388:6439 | 0.99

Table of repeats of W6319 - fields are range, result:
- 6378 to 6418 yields 2.38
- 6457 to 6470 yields 2.27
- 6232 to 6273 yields 2.87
